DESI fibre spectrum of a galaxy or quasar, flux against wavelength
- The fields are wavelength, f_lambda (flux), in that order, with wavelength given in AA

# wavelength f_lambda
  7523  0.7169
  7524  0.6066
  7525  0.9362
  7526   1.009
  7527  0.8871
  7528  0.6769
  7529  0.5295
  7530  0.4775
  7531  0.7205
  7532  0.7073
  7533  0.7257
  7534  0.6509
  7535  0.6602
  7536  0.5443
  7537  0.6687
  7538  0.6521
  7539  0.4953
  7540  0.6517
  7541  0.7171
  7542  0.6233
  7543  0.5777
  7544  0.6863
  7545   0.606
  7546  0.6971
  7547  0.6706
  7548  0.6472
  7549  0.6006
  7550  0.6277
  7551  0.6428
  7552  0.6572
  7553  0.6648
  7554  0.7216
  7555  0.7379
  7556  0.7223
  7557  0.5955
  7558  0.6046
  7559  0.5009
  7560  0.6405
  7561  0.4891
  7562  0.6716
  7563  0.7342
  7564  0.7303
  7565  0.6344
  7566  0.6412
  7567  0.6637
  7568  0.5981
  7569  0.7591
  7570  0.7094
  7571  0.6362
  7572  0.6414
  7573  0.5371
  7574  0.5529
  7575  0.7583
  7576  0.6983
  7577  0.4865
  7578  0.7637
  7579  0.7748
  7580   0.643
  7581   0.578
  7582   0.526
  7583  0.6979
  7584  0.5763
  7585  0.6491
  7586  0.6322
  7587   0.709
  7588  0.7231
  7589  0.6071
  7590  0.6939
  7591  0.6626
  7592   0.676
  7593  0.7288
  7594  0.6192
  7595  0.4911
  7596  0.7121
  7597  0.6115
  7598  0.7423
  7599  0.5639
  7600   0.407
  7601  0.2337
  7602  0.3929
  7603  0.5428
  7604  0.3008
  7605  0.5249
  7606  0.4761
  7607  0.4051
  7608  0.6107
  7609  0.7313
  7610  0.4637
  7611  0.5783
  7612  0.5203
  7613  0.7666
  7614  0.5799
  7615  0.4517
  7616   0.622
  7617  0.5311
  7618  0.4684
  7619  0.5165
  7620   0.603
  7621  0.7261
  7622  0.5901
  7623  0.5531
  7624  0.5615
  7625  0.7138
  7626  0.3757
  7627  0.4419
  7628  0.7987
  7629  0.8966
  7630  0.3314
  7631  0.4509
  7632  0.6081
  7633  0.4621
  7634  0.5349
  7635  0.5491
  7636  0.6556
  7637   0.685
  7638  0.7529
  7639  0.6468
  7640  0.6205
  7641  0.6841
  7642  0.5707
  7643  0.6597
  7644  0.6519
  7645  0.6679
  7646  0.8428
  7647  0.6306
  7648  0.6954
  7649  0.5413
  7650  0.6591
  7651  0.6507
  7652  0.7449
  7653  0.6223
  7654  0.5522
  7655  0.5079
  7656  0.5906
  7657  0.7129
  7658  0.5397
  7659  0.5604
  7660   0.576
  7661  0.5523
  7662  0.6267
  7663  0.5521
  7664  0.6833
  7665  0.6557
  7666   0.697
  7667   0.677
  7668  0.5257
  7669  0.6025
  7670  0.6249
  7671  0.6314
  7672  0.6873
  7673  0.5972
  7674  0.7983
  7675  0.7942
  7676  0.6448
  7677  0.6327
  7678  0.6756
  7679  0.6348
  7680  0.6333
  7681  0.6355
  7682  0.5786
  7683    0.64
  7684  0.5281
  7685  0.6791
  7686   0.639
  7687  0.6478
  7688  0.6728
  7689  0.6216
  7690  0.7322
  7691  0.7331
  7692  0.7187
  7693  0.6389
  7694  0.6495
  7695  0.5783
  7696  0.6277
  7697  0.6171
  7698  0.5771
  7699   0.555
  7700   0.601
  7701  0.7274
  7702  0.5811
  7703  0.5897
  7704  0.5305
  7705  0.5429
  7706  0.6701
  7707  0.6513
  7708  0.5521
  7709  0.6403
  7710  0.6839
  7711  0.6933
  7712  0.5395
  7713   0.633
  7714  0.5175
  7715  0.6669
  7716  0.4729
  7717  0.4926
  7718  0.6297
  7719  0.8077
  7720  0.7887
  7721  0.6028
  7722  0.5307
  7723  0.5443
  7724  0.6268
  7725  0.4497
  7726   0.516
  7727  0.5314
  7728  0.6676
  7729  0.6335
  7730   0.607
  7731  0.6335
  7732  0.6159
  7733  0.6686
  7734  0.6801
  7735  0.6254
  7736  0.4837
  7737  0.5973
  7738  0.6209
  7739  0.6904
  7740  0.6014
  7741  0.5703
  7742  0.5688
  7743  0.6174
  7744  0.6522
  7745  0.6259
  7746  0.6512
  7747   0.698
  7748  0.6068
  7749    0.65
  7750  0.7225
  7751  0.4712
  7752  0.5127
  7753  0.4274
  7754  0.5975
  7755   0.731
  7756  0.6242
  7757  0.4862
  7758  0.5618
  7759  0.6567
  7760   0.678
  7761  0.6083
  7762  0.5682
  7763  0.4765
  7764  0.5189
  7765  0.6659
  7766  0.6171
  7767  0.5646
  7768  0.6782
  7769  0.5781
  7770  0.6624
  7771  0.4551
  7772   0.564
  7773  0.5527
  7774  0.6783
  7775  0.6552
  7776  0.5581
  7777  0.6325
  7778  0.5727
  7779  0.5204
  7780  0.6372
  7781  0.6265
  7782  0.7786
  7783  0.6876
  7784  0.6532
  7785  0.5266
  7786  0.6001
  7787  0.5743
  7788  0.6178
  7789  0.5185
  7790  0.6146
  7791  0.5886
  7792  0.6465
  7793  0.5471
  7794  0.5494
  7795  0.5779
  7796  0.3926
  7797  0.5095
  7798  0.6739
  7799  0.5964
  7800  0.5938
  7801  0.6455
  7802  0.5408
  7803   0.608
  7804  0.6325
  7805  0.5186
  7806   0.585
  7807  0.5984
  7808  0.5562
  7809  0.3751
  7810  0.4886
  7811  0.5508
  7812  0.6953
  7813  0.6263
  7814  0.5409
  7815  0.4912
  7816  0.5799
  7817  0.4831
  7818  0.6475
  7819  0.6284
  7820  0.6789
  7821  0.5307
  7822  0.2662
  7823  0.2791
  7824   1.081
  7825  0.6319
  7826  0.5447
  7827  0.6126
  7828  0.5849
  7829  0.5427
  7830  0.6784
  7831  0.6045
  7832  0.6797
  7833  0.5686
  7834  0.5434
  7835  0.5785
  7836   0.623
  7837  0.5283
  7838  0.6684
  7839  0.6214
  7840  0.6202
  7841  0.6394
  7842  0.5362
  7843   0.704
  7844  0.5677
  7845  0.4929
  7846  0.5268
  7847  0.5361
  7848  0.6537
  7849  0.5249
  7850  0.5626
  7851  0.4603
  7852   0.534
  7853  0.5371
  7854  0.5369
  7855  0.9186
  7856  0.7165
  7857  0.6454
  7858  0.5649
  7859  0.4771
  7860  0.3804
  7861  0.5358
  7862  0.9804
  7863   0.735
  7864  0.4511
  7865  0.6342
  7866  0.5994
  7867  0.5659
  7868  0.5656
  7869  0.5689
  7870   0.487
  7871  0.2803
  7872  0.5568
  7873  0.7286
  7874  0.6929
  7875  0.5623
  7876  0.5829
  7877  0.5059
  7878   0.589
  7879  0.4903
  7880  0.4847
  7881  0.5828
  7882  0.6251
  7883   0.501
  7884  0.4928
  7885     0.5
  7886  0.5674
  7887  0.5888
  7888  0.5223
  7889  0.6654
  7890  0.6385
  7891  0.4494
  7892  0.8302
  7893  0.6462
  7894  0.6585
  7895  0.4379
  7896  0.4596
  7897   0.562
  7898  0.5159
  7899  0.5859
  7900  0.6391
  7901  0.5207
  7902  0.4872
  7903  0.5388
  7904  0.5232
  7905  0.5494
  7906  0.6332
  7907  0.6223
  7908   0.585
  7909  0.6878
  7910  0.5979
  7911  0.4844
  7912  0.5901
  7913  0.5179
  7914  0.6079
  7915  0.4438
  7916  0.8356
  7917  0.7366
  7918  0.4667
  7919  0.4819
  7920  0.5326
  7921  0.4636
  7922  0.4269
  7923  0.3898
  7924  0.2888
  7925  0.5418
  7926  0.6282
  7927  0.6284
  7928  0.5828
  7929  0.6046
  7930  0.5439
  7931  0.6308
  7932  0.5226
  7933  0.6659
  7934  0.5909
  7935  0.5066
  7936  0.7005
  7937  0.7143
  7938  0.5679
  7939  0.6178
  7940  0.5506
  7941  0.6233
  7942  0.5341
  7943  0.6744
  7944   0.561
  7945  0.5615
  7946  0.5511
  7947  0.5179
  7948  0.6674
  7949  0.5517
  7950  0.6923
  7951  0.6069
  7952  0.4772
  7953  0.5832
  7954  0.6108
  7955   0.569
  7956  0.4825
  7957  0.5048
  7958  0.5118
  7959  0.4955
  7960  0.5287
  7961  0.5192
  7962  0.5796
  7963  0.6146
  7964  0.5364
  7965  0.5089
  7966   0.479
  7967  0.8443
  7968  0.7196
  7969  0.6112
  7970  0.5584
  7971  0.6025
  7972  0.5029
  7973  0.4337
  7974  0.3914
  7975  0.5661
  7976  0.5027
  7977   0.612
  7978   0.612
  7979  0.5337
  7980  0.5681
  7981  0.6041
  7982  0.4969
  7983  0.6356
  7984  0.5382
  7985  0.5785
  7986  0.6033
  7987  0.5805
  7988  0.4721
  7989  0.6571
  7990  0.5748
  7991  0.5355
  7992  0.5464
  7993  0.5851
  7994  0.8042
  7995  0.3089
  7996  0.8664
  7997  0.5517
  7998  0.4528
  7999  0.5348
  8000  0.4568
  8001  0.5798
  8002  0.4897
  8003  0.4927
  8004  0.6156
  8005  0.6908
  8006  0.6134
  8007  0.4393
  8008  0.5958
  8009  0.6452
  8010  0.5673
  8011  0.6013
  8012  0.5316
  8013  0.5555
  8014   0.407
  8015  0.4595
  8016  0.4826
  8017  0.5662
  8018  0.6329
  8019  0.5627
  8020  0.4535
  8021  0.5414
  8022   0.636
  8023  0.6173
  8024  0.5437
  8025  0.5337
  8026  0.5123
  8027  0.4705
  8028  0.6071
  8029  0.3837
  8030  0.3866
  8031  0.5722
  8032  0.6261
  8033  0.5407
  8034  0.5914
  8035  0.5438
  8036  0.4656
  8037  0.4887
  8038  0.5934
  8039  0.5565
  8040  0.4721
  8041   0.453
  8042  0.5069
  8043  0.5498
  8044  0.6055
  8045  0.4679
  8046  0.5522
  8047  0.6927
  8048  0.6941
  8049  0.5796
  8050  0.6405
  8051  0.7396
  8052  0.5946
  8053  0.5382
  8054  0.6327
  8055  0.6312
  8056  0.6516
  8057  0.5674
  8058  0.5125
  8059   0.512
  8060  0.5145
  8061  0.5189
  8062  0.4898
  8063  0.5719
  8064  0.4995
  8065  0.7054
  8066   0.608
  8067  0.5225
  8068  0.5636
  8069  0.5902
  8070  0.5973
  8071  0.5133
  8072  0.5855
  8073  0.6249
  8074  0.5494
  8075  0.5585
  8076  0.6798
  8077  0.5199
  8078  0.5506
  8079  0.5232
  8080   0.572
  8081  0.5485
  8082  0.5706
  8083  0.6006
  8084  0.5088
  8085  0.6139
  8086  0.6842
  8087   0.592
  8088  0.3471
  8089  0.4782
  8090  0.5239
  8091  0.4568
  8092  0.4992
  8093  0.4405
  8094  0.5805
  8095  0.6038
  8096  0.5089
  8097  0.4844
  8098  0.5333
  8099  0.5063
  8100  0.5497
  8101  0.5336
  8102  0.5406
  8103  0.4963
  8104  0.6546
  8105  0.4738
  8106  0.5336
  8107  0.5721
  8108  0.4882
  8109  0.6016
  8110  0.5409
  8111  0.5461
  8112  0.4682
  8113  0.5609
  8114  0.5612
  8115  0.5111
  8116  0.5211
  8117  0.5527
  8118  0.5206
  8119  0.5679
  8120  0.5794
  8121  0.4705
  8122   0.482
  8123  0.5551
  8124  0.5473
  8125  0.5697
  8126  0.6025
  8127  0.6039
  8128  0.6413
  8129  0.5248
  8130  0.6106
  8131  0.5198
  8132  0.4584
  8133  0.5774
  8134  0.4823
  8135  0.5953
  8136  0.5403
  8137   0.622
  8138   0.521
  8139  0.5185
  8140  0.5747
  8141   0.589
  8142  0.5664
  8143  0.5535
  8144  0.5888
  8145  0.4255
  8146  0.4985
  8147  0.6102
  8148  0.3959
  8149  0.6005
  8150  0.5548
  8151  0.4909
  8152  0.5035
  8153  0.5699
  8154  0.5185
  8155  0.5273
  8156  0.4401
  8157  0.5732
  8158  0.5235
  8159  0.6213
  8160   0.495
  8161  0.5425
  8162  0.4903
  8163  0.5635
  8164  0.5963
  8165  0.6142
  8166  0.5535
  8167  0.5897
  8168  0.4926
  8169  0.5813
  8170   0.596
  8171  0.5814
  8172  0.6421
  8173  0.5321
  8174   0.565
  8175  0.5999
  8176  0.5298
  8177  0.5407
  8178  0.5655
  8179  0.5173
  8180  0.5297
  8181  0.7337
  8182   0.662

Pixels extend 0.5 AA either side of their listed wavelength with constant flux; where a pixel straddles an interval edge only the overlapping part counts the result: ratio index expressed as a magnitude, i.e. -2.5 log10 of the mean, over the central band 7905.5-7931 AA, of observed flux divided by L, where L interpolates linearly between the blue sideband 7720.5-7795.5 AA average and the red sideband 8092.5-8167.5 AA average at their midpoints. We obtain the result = 0.03 mag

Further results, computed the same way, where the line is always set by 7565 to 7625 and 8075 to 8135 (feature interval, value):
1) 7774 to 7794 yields -0.06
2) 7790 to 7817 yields 0.02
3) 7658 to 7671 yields -0.03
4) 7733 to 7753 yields -0.05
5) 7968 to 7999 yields -0.02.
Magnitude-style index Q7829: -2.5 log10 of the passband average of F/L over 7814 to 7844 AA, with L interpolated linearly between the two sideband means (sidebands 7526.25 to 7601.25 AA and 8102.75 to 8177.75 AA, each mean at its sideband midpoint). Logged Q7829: 0.01 mag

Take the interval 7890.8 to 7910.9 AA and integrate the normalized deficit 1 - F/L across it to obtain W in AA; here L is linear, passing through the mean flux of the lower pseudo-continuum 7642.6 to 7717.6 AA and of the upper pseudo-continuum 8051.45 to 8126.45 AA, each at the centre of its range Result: 0.3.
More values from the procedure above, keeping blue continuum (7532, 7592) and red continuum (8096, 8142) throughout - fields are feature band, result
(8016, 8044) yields 1.34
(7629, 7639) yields 0.85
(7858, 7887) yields 1.38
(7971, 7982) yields 0.70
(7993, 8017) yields 0.45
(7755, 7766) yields 0.33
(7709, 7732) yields 0.52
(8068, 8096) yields -0.02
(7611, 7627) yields 1.73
